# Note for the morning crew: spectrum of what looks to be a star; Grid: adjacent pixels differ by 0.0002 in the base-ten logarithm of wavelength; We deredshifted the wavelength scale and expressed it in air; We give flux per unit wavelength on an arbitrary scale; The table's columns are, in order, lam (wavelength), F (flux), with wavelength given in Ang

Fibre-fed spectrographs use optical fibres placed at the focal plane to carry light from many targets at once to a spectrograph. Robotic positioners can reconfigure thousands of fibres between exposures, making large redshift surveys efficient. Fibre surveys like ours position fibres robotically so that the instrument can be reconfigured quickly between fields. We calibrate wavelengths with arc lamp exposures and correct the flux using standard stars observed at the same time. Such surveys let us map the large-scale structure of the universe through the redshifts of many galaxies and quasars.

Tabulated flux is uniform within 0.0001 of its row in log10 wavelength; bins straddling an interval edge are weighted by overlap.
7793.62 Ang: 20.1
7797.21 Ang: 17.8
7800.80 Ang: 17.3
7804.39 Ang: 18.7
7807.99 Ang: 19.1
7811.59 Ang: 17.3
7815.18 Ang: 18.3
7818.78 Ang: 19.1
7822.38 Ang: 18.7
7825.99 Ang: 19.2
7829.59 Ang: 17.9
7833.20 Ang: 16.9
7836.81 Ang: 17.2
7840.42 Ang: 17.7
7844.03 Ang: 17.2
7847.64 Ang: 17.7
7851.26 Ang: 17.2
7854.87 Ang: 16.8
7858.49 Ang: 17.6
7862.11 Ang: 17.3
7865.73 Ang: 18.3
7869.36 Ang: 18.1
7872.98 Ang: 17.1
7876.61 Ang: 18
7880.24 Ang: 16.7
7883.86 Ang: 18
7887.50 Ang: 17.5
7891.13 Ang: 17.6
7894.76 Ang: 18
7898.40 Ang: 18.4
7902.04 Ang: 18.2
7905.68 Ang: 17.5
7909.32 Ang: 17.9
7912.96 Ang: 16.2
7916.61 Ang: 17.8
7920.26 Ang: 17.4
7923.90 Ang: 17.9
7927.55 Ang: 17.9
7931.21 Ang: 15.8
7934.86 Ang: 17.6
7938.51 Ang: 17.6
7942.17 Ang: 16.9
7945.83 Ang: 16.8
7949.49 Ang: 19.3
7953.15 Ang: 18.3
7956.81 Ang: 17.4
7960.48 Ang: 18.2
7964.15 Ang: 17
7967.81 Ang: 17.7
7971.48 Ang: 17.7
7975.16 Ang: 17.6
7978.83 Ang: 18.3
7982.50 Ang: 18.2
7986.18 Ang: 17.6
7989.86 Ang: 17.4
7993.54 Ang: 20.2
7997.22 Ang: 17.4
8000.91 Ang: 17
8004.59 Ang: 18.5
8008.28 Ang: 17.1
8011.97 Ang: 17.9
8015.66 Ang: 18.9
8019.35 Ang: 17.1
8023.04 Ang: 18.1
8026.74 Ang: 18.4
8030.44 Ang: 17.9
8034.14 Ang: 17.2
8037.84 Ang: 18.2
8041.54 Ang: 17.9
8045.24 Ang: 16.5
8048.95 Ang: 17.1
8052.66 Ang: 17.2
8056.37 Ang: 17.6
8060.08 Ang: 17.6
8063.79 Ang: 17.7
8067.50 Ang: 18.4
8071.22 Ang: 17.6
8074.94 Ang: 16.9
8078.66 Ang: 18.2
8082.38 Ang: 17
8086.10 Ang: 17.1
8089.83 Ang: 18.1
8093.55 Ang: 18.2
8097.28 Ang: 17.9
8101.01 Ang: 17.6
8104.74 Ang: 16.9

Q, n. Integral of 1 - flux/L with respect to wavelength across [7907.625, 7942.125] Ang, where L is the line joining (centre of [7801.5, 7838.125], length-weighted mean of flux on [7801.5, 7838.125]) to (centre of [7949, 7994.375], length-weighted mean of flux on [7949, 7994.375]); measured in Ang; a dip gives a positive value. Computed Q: 1.41 Ang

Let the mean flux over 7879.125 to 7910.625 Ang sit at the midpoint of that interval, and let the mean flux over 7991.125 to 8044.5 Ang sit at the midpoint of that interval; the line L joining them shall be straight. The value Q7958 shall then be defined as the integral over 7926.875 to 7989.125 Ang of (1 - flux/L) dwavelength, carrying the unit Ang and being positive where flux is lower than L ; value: 0.82 Ang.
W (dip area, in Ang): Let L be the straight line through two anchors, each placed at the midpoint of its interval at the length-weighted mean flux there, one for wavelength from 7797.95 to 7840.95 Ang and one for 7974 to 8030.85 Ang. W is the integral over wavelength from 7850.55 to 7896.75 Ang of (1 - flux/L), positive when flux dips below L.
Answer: 1.3 Ang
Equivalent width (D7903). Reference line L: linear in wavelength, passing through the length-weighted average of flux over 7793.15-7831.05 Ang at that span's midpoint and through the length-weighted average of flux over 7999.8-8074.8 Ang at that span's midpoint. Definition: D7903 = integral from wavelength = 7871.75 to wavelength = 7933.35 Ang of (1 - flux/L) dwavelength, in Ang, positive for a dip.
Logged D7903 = 2.09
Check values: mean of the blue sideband 18.5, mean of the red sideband 17.7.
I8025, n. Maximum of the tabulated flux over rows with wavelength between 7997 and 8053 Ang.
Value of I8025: 18.9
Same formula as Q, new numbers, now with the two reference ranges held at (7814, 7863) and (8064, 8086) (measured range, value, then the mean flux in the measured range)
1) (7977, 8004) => -0.6 Ang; 18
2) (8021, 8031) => -0.3 Ang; 18.1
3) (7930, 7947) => 0.7 Ang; 17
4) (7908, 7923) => 0.3 Ang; 17.3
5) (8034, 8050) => 0.2 Ang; 17.4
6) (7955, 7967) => 0.1 Ang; 17.5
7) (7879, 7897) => 0.1 Ang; 17.6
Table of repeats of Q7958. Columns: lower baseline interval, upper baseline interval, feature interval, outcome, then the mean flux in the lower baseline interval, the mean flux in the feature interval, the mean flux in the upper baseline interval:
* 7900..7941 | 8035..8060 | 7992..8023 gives -1.02 Ang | 17.4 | 18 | 17.4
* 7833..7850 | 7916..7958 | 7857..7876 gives -0.30 Ang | 17.4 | 17.7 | 17.6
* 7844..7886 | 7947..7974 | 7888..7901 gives -0.24 Ang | 17.5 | 18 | 17.9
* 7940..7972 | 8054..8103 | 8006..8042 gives -0.38 Ang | 17.7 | 17.9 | 17.7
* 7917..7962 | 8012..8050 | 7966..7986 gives -0.25 Ang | 17.6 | 17.9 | 17.8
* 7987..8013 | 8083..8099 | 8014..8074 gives 0.49 Ang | 17.9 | 17.7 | 17.8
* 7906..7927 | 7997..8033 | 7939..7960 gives -0.20 Ang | 17.5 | 17.8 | 17.8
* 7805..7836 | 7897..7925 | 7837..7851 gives 0.51 Ang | 18.3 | 17.5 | 17.6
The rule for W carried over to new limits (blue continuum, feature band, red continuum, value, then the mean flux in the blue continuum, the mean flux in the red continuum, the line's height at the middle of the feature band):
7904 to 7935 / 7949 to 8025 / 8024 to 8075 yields -2.0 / 17.3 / 17.6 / 17.5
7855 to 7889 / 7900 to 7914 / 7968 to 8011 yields 0.1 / 17.6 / 17.9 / 17.7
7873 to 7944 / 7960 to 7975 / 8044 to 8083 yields -0.1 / 17.5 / 17.5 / 17.5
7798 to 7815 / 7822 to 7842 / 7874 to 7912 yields 0.1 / 18.1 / 17.7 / 18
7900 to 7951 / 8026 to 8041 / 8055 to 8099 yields -0.2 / 17.5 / 17.7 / 17.6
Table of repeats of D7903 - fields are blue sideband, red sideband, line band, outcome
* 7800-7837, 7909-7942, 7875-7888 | 0.1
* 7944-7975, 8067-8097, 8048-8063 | 0.2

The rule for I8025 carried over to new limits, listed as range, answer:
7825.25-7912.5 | 19.2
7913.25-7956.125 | 19.3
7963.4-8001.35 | 20.2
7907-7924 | 17.9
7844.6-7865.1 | 17.7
